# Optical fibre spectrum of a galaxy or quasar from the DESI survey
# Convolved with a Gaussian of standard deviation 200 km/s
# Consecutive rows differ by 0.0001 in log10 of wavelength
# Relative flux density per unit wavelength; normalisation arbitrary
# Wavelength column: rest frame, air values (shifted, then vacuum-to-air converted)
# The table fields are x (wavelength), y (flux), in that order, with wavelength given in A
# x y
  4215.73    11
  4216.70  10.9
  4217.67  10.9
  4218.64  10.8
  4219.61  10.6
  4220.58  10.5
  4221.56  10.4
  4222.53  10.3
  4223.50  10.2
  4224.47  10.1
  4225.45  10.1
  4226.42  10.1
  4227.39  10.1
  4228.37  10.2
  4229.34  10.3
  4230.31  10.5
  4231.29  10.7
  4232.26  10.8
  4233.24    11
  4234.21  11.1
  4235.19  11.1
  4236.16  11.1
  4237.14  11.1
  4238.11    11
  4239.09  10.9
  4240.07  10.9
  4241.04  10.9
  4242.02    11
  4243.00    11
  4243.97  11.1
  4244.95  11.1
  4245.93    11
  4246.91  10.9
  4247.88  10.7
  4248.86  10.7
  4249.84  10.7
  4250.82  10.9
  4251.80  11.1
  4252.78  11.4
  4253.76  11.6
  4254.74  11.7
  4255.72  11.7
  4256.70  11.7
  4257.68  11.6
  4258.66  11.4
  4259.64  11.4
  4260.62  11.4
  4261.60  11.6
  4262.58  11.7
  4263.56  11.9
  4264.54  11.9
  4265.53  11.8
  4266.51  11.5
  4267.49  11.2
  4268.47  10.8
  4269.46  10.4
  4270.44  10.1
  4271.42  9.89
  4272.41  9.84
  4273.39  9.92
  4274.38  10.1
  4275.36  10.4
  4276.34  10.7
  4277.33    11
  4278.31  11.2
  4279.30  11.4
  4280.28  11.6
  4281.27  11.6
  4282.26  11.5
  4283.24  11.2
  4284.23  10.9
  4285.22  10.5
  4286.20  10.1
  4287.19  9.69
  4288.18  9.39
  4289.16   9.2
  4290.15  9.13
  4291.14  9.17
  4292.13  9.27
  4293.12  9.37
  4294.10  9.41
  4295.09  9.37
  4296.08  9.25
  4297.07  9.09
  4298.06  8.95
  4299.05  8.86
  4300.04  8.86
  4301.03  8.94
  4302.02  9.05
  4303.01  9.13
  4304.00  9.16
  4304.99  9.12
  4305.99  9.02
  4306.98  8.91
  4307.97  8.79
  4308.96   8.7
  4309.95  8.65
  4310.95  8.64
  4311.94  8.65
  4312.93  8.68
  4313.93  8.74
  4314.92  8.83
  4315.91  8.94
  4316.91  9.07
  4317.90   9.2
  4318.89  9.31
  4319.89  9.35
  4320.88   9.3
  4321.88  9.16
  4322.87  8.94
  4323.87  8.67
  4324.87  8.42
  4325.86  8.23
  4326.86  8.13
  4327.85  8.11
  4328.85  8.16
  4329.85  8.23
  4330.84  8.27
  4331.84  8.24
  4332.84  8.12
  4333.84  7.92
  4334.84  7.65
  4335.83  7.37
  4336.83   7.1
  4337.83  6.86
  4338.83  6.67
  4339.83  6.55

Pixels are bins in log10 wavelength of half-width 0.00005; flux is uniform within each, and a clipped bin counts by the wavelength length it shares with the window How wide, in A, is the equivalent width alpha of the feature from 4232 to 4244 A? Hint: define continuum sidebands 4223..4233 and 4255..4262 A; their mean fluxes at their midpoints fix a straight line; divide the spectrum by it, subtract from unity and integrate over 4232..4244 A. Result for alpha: -0.3 A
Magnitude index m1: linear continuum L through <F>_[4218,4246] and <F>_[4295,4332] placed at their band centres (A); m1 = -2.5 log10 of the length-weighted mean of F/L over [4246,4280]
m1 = -0.11 mag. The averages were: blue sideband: 10.7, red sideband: 8.82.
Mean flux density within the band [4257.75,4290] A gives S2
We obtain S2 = 10.8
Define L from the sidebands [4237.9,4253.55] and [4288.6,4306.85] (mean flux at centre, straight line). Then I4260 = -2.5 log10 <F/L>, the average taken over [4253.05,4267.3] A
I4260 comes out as -0.12 mag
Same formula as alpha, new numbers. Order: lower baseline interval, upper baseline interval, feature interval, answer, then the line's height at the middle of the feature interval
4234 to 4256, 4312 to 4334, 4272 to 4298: -0.8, 9.83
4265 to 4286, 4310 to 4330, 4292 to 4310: 1.1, 9.63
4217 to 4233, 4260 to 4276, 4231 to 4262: -1.4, 10.7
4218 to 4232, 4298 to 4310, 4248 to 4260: -1.8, 9.84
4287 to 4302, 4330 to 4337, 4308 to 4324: -0.9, 8.46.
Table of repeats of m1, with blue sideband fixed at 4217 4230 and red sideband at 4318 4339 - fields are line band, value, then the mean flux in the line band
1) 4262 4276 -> -0.147 mag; 10.8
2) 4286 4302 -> -0.035 mag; 9.23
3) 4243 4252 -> -0.108 mag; 10.9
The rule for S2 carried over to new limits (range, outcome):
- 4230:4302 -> 10.6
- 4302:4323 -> 8.97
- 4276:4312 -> 9.67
